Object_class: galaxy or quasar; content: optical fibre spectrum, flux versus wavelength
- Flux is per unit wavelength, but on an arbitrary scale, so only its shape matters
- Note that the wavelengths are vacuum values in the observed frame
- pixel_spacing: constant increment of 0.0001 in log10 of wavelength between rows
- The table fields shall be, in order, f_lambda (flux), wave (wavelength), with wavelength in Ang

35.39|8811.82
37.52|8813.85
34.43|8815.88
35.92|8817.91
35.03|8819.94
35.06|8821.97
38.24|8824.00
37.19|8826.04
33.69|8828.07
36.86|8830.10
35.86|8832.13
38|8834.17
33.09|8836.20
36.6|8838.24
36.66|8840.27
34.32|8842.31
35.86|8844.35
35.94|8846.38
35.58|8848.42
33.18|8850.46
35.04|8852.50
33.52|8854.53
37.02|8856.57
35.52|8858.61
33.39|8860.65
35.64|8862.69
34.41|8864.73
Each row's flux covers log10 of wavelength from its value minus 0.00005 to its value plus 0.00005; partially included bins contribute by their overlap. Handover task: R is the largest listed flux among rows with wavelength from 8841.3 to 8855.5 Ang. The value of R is 35.94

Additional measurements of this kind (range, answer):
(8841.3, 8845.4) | 35.86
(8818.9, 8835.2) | 38.24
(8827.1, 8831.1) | 36.86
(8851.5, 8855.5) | 35.04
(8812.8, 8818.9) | 37.52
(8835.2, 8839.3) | 36.6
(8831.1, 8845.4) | 38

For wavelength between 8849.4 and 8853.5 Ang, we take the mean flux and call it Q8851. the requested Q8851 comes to 34.1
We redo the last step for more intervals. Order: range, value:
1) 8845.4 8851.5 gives 34.9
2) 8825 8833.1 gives 35.9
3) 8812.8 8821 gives 35.7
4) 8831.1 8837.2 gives 35.7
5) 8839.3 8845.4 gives 35.6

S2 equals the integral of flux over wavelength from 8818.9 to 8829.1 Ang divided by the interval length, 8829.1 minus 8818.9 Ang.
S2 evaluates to 35.8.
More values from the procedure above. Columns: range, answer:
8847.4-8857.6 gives 34.9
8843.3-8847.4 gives 35.9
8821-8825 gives 36.7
